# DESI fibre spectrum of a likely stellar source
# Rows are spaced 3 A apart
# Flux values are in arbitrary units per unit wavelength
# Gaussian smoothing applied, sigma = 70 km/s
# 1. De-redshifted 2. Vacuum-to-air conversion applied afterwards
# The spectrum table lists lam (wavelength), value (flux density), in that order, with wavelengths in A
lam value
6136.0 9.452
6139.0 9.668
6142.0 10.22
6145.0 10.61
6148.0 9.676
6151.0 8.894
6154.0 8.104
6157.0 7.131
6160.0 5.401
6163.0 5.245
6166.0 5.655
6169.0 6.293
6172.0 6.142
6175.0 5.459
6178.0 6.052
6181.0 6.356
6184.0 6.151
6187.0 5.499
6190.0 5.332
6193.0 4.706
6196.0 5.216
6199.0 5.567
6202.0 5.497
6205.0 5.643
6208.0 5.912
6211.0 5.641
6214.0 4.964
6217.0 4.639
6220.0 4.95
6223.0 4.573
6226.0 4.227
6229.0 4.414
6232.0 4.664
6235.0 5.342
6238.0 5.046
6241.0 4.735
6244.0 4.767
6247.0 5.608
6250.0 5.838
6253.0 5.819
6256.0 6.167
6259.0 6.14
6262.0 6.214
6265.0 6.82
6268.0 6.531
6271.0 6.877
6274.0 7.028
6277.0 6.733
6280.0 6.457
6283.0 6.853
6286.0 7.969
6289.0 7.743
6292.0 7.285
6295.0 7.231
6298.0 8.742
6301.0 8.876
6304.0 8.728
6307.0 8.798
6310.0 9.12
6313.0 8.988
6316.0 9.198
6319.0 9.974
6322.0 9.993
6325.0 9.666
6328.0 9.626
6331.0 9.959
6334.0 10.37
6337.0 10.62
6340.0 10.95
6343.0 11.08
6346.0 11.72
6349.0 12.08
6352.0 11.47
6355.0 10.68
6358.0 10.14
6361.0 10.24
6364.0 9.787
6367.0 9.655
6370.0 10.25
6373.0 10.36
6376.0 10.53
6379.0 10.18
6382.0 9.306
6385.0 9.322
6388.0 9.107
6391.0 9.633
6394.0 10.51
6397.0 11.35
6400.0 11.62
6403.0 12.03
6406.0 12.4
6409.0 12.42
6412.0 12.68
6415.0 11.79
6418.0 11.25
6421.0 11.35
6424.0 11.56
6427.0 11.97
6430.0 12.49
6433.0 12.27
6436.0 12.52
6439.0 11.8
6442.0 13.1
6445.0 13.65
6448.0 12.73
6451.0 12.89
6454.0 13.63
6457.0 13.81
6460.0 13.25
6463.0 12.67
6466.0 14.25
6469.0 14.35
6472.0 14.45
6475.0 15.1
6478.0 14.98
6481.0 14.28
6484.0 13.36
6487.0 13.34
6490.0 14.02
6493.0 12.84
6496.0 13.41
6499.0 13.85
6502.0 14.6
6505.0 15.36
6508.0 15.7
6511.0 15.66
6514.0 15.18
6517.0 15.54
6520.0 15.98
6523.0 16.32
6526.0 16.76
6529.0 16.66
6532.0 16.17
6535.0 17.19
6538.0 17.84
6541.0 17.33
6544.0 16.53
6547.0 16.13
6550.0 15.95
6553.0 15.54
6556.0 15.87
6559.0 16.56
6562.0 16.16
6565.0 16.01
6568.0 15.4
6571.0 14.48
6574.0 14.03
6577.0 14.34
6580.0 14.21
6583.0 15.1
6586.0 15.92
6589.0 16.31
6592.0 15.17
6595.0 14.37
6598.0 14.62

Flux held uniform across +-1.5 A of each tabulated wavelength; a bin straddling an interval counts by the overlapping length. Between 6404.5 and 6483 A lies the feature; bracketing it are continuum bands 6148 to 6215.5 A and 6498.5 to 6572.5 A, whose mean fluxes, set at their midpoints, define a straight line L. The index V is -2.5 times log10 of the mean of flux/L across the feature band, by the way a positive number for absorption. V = 0.03 mag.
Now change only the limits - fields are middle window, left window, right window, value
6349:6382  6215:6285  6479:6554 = -0.05 mag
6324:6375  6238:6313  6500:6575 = -0.11 mag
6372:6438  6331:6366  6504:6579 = 0.10 mag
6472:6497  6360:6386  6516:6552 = 0.04 mag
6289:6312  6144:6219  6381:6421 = 0.06 mag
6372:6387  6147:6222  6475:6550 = 0.17 mag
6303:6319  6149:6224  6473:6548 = 0.05 mag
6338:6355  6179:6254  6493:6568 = -0.18 mag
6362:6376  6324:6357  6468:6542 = 0.15 mag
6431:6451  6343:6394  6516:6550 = 0.03 mag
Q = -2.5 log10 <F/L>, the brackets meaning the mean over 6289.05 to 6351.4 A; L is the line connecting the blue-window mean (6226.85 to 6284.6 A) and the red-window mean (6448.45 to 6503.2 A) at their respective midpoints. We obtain -0.17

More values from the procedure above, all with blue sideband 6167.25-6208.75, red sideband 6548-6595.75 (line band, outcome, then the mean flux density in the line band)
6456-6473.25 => -0.092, 13.8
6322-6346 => -0.111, 10.4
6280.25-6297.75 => 0.111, 7.44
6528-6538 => -0.172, 16.8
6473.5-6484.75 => -0.117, 14.5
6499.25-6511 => -0.109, 15.1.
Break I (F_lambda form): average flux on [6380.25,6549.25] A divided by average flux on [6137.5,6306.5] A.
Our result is 2.1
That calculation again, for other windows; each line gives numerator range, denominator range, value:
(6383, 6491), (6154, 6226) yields 2.24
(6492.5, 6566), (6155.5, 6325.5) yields 2.47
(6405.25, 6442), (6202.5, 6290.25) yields 2.08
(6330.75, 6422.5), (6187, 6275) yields 1.98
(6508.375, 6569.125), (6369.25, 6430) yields 1.47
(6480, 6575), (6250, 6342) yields 1.89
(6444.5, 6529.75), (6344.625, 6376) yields 1.36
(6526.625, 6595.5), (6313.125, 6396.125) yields 1.55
